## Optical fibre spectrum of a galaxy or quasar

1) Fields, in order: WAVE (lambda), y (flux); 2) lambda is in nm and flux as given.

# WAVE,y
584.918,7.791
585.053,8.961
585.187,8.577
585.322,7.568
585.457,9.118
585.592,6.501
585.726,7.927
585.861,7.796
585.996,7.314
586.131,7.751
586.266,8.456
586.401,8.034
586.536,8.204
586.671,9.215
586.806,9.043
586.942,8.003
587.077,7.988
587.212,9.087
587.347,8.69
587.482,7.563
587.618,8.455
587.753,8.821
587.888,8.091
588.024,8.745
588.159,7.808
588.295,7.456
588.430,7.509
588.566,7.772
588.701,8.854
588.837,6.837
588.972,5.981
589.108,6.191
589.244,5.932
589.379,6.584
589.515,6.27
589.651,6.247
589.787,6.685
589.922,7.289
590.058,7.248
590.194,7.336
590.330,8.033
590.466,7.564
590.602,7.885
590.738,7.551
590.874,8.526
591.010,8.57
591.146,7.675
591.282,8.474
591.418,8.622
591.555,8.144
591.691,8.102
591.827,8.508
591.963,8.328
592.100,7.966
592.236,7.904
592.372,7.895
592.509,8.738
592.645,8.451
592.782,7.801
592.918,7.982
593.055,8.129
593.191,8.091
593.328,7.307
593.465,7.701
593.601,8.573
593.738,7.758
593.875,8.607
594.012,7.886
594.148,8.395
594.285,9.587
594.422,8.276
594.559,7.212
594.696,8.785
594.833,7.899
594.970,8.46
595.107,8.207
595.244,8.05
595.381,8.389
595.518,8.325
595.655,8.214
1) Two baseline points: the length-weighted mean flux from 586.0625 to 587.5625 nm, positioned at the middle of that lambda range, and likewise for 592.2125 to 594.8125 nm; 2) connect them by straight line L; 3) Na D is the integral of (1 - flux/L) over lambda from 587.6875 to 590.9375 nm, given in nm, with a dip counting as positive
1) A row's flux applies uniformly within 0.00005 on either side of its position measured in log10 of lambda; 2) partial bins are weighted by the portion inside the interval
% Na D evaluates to 0.36 nm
